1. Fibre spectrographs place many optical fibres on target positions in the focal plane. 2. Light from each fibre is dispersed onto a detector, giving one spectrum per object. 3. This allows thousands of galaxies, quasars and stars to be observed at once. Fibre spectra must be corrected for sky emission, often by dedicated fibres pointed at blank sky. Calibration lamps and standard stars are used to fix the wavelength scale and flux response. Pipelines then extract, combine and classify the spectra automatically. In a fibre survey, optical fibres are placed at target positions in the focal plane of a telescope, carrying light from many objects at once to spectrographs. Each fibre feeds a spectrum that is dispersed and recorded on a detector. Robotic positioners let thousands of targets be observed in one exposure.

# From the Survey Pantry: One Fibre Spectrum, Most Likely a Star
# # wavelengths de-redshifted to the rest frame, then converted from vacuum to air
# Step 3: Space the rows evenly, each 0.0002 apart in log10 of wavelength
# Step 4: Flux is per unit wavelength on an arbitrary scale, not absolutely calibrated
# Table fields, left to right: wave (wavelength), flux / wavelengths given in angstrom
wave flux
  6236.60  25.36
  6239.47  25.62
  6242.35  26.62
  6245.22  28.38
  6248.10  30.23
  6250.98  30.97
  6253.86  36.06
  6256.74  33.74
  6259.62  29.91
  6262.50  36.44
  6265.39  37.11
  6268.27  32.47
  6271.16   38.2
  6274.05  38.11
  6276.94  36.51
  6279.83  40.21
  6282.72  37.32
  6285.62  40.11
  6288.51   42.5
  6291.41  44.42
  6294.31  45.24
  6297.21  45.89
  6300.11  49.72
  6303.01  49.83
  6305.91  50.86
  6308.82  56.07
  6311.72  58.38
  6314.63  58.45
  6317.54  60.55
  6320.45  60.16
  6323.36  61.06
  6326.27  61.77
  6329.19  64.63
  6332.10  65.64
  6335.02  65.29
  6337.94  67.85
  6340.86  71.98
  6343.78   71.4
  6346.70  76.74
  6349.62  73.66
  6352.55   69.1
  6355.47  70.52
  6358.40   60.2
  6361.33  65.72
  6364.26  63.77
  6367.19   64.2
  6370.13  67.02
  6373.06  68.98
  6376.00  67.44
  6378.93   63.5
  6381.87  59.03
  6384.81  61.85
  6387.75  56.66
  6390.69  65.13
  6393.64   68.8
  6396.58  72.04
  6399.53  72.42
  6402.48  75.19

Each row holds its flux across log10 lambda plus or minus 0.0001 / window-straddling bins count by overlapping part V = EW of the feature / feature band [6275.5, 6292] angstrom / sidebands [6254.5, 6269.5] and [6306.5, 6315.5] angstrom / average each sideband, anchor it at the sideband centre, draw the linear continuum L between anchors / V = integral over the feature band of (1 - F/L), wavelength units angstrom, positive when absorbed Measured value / 1.6 angstrom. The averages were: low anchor 34.1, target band 40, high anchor 56.9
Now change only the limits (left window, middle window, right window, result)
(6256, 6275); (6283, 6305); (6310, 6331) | 1.5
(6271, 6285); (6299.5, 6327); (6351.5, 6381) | -4.2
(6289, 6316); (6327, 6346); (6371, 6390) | -4.0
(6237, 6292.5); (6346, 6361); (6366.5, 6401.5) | -3.0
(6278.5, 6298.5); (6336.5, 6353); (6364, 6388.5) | -4.7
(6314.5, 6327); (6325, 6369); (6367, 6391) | -4.0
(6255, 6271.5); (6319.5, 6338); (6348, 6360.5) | -1.5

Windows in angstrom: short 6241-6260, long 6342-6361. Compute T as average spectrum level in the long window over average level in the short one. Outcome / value 2.27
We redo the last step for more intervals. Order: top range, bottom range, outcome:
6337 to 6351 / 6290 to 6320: 1.39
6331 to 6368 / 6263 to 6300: 1.70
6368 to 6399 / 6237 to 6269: 2.08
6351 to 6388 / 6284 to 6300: 1.47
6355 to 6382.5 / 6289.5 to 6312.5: 1.31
